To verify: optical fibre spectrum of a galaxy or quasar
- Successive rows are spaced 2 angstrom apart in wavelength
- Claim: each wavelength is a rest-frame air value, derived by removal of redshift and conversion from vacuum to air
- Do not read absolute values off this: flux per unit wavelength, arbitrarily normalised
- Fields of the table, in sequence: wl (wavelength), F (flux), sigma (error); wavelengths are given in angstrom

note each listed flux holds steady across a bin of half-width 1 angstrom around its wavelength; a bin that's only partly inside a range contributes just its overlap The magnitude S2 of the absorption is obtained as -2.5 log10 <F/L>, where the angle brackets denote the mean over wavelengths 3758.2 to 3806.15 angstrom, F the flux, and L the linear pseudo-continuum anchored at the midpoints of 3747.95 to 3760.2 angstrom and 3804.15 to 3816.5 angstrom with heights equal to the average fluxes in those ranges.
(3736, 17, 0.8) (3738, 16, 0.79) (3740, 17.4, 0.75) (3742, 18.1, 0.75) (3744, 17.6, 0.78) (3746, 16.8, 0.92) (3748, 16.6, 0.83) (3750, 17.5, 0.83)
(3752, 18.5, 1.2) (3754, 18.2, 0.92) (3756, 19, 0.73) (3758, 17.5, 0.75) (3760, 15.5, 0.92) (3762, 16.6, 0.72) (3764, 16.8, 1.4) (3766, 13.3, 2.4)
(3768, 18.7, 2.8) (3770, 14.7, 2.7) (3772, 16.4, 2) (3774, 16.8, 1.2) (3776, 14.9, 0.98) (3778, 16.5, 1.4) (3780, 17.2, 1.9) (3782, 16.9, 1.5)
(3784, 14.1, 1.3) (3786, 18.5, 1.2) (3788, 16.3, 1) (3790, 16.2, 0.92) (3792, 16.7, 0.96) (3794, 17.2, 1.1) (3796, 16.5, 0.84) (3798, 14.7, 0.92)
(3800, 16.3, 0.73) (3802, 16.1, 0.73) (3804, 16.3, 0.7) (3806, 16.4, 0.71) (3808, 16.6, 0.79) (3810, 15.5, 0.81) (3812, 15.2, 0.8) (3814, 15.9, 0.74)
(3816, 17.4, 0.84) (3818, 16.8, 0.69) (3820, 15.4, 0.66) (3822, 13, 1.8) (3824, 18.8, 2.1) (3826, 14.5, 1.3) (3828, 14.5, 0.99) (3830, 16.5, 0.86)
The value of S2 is 0.044 mag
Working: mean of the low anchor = 17.7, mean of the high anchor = 16.1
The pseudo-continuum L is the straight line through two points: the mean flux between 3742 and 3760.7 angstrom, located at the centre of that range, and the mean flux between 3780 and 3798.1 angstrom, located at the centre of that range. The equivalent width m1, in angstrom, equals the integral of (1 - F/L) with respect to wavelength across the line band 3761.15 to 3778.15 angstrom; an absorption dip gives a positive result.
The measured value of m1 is 0.96 angstrom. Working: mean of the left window 17.5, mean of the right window 16.5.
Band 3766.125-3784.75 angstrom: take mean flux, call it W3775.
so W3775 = 16.1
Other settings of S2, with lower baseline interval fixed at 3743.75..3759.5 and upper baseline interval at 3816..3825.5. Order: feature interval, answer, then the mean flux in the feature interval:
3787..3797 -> 0.01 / 16.6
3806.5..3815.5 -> 0.02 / 15.9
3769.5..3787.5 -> 0.05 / 16.3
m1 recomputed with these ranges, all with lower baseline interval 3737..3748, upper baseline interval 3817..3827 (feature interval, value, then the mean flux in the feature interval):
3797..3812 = 0.07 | 15.9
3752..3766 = -0.20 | 17.1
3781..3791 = -0.03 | 16.4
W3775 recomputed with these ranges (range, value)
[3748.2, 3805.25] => 16.6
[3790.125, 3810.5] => 16.2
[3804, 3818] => 16.2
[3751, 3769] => 17.1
